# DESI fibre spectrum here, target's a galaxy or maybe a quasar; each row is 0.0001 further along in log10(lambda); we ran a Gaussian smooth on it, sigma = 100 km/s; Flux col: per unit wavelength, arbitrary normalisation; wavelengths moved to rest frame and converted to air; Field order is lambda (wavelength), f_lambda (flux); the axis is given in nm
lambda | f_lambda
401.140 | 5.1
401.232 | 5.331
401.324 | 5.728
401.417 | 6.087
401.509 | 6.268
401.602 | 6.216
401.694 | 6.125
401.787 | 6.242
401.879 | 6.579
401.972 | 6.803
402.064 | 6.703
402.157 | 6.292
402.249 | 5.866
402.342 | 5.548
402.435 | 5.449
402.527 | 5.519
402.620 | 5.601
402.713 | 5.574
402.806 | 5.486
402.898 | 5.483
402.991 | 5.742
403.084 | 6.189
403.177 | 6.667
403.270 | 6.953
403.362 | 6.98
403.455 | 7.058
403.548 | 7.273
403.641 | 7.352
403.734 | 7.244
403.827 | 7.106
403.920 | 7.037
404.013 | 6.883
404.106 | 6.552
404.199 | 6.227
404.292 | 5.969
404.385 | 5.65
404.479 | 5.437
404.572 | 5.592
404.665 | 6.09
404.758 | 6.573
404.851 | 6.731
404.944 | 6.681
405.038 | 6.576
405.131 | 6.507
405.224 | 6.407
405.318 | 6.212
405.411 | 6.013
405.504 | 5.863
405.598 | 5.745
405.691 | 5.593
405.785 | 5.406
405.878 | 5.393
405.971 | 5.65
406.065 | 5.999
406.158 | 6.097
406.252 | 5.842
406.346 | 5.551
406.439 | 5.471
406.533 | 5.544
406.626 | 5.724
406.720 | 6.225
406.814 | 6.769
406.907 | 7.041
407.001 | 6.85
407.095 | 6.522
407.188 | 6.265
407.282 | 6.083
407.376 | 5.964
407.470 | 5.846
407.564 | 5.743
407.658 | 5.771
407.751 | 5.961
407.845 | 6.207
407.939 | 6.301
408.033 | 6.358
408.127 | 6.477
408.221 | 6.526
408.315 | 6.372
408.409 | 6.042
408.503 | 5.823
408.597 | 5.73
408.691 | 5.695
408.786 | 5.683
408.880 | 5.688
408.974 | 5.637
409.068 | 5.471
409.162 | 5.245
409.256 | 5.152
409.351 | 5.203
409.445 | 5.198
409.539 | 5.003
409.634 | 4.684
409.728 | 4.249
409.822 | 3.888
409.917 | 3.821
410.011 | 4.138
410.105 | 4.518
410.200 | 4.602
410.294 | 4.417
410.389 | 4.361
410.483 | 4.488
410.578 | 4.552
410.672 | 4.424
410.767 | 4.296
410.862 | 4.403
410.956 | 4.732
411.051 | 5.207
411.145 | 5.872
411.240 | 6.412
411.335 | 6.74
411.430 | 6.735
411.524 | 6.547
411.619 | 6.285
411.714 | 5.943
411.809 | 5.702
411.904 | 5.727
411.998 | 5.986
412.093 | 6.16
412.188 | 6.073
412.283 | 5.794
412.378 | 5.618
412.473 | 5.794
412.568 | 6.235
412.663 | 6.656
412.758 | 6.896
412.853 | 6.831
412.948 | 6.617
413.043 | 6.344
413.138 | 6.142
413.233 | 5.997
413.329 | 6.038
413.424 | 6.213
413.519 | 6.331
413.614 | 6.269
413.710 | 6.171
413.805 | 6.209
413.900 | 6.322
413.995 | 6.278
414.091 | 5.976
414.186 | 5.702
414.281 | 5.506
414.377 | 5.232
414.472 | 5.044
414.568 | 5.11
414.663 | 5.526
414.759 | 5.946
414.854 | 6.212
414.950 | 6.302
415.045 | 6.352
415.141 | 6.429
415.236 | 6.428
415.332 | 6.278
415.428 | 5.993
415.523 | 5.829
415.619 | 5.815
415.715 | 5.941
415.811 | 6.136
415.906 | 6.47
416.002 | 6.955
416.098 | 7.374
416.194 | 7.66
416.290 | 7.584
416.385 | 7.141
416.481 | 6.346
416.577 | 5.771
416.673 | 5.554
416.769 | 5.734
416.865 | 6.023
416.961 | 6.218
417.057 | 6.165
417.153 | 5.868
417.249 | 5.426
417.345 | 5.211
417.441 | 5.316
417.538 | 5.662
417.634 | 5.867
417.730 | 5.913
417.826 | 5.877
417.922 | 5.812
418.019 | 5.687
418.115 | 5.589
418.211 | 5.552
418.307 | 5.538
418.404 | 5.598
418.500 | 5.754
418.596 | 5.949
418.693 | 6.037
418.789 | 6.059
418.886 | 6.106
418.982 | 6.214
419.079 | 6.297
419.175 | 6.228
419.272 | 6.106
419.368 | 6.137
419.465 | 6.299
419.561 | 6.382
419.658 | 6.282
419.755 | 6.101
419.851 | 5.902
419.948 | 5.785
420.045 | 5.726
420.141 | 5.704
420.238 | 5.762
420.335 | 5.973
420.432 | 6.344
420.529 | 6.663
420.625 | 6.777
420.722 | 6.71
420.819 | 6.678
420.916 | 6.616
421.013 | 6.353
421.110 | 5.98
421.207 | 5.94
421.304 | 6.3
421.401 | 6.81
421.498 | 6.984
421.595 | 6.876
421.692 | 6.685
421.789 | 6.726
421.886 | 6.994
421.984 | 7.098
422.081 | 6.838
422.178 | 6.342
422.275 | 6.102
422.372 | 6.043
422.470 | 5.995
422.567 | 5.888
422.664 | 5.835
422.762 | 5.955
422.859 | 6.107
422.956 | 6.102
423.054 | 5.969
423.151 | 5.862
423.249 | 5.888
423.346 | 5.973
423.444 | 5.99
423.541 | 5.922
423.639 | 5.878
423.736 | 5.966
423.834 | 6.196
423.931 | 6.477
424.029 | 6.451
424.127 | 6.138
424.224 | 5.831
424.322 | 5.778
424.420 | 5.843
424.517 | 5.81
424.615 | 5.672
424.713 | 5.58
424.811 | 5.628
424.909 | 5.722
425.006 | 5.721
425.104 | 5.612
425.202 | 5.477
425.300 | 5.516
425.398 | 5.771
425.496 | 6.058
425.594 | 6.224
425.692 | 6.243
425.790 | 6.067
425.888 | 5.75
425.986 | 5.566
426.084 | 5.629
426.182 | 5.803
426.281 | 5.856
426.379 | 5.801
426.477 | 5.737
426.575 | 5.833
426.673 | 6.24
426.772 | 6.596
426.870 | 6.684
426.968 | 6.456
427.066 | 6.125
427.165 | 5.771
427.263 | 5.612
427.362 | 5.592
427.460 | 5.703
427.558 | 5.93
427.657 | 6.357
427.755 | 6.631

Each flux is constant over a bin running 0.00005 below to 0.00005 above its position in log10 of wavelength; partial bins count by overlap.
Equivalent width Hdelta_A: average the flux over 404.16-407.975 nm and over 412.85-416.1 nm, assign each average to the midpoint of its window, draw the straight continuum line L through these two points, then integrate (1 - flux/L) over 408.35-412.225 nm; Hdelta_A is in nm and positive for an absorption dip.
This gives 0.50 nm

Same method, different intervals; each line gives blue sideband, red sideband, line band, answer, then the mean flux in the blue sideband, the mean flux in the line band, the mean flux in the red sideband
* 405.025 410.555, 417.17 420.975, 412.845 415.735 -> -0.09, 5.64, 6.03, 5.99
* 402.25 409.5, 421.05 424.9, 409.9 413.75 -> 0.27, 6.08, 5.68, 6.16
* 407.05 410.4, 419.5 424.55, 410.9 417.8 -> -0.37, 5.47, 6.09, 6.22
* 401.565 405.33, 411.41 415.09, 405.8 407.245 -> 0.04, 6.32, 6.05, 6.07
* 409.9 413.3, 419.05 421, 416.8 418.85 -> 0.10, 5.61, 5.77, 6.23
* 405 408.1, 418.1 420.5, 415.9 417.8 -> -0.06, 6.05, 6.2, 5.99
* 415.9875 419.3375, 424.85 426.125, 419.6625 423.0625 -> -0.22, 6.05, 6.31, 5.8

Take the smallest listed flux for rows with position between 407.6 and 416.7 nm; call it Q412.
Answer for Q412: 3.821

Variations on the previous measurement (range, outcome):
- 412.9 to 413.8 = 5.997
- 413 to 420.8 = 5.044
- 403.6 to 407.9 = 5.393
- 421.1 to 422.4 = 5.94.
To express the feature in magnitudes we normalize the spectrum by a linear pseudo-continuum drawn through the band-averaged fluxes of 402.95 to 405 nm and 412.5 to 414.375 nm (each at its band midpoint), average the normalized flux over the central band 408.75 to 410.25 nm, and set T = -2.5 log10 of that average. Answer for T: 0.29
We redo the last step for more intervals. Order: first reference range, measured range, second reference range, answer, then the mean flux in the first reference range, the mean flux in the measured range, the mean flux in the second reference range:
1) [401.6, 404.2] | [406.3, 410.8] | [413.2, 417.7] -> 0.14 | 6.38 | 5.49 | 6.08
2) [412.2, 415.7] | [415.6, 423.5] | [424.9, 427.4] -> -0.03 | 6.07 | 6.17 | 5.91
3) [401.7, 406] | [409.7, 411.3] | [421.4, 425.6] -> 0.31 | 6.23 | 4.63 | 6.09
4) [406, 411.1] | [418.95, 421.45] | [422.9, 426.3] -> -0.08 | 5.48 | 6.23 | 5.88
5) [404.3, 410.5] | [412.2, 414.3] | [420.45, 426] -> -0.06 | 5.71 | 6.19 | 6.14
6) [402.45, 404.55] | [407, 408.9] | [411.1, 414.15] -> 0.04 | 6.34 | 6.08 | 6.21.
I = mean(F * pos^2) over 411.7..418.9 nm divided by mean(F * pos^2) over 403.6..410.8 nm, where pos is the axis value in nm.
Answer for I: 1.09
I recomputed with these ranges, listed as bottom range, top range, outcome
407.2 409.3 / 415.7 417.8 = 1.09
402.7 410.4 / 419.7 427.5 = 1.12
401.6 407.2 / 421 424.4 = 1.10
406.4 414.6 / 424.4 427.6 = 1.10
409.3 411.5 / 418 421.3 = 1.30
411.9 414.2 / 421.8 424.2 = 1.05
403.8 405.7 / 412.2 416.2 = 1.03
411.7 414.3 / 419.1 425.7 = 1.05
